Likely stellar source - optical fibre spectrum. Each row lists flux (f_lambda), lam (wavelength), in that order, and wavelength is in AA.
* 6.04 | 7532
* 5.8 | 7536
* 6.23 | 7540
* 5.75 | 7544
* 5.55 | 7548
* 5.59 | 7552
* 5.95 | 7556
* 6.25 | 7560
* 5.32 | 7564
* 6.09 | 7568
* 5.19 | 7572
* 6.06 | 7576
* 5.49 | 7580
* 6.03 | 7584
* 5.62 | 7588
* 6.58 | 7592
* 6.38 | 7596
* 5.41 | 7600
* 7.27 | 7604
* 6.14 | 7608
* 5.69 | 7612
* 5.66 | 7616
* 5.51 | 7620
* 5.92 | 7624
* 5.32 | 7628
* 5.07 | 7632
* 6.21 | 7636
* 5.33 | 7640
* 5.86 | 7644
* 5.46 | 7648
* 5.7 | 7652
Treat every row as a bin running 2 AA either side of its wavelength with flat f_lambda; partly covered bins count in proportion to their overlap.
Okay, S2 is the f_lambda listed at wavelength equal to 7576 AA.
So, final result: 6.06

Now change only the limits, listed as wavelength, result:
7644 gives 5.86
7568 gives 6.09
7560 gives 6.25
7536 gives 5.8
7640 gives 5.33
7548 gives 5.55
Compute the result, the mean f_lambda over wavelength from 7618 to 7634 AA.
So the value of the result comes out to 5.46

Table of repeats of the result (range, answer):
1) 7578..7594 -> 5.93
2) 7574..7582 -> 5.78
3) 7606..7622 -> 5.75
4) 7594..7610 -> 6.3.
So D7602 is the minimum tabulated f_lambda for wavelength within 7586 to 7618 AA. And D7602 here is 5.41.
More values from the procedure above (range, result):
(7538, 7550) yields 5.55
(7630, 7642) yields 5.07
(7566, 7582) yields 5.19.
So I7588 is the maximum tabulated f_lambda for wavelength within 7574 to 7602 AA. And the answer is 6.58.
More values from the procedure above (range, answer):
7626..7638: 6.21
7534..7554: 6.23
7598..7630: 7.27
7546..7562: 6.25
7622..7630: 5.92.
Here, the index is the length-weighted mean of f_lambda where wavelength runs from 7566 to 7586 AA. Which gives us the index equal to 5.77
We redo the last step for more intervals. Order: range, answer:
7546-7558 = 5.7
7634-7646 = 5.8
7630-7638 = 5.64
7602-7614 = 6.37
